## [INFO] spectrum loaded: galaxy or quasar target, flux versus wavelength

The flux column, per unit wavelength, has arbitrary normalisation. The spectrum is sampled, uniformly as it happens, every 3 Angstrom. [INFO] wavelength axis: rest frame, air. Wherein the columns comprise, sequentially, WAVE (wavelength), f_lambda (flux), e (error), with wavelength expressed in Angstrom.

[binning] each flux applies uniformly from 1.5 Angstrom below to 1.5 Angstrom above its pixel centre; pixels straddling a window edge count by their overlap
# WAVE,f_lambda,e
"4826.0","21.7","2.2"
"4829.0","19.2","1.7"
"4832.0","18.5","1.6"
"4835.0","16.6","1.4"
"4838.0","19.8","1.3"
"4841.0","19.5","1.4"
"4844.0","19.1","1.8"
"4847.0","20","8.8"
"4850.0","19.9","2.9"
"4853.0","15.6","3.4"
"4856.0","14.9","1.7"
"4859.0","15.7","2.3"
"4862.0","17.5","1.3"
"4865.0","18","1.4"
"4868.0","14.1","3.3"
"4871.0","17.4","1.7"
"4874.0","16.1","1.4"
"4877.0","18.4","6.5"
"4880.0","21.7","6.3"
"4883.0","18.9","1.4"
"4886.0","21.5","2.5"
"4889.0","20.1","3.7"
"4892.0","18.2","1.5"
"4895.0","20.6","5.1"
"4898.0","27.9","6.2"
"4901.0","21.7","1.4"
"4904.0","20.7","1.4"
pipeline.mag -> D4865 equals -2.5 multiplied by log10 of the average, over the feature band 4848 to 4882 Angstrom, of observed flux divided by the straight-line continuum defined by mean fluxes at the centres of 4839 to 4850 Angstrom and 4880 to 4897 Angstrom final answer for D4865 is 0.154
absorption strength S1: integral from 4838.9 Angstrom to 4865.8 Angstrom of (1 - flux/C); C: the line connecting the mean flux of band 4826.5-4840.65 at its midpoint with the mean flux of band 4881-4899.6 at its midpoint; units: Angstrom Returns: 2.4 Angstrom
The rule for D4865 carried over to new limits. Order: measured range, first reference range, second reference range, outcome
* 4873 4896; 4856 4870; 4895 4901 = 0.095 mag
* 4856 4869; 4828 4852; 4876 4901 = 0.222 mag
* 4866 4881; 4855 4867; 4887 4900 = 0.068 mag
